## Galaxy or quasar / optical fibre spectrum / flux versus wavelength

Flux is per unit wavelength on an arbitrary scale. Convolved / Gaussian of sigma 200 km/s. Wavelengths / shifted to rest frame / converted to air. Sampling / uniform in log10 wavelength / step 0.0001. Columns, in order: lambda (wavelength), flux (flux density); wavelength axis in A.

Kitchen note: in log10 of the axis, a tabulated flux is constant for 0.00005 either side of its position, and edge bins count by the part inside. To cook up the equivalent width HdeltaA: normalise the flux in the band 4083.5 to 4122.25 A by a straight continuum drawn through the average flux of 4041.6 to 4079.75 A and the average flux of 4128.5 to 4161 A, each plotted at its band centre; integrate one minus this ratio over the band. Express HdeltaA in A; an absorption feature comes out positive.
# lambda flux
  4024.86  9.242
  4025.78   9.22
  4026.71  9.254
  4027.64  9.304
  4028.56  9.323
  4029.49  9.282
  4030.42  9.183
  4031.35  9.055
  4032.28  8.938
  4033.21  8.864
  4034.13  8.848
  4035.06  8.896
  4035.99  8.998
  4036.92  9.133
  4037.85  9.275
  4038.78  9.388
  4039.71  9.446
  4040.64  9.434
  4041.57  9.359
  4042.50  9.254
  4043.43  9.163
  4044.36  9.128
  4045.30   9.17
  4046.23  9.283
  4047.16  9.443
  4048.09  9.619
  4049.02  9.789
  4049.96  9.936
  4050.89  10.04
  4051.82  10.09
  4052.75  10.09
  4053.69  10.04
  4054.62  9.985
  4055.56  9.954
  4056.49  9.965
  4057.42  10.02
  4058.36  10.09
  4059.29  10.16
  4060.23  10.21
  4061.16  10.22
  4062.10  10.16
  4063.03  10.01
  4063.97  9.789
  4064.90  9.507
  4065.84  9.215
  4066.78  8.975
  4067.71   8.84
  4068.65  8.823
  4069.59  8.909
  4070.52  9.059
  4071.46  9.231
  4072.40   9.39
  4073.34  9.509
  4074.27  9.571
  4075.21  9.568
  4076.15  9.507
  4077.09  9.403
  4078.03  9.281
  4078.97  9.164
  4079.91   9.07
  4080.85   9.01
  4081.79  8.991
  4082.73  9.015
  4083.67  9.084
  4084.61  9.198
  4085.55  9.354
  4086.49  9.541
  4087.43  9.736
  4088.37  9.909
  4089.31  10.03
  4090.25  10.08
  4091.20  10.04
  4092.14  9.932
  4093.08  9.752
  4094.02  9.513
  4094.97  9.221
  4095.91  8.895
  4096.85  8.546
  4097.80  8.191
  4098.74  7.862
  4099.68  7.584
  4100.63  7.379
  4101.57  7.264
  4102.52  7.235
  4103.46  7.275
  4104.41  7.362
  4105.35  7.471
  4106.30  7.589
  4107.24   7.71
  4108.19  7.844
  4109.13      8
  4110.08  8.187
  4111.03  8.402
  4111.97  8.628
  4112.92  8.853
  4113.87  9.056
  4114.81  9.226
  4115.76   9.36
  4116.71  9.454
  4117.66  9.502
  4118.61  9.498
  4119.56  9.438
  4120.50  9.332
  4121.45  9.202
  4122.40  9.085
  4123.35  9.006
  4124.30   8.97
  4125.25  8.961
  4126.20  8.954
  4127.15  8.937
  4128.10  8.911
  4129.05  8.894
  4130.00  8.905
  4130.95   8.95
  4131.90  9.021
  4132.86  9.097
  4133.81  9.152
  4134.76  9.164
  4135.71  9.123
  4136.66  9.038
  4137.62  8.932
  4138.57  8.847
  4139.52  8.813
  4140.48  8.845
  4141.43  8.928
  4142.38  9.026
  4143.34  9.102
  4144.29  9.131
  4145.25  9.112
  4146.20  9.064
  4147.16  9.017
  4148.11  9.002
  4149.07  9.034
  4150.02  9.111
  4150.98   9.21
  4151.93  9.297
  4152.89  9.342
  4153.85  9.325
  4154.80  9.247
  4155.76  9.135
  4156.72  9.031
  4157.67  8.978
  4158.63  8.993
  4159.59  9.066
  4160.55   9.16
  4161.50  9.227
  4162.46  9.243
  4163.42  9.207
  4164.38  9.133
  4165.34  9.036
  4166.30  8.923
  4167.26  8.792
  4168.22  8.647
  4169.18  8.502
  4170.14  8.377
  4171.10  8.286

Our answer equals 2.3 A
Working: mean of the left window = 9.58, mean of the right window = 9.06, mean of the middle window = 8.77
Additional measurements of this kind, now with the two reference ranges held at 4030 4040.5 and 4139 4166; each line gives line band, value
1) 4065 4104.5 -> 0.4 A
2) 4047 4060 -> -1.2 A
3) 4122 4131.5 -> 0.1 A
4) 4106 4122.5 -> 0.5 A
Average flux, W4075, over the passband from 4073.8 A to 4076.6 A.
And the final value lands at 9.56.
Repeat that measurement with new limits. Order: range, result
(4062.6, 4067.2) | 9.49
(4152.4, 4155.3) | 9.29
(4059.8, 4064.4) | 10.1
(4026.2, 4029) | 9.3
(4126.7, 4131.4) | 8.92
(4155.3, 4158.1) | 9.06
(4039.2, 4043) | 9.38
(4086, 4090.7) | 9.87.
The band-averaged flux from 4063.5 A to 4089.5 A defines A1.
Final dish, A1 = 9.3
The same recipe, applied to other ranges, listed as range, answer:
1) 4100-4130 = 8.55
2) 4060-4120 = 8.99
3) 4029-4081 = 9.46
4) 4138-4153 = 9.05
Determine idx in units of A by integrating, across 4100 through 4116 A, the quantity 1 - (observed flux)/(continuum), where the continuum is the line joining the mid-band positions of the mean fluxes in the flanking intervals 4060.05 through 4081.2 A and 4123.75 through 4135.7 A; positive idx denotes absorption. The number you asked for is 2.0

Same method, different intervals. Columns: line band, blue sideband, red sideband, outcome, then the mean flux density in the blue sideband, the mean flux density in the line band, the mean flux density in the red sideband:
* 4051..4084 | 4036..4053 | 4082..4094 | 0.0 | 9.48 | 9.55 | 9.63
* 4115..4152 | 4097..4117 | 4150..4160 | -1.8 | 8.09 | 9.09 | 9.16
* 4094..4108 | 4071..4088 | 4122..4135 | 2.0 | 9.32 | 7.88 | 9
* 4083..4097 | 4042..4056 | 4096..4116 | -1.7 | 9.66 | 9.54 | 8.05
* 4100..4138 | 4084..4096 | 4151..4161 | 3.1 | 9.65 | 8.65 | 9.16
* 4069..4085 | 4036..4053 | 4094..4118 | -0.7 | 9.48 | 9.23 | 8.26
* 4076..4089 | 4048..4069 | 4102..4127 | 0.0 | 9.81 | 9.31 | 8.6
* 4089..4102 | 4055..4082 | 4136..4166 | 0.7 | 9.51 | 8.87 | 9.08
